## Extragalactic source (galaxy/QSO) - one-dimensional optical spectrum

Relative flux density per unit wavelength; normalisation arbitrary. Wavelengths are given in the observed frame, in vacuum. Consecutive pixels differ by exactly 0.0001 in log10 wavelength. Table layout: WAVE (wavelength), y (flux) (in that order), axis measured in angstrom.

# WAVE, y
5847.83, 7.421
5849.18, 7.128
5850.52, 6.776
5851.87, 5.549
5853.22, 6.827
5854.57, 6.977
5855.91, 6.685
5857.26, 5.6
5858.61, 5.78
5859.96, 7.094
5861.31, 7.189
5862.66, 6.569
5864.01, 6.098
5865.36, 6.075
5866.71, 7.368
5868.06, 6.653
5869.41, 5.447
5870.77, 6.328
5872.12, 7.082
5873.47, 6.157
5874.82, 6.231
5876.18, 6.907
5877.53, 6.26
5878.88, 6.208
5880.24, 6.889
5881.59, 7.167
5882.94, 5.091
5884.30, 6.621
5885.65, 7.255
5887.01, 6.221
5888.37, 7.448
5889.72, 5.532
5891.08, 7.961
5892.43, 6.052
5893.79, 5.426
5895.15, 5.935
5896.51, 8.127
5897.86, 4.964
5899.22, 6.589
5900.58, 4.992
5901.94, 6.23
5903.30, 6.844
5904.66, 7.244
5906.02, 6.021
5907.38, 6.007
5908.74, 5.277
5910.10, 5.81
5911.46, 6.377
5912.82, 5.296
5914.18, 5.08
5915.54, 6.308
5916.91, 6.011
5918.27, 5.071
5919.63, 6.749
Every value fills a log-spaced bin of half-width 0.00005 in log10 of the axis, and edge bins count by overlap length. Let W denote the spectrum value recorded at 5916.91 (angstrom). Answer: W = 6.011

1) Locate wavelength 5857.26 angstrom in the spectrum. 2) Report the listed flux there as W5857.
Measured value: 5.6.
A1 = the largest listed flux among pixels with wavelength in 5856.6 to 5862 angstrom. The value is 7.189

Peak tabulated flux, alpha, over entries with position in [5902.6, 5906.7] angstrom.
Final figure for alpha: 7.244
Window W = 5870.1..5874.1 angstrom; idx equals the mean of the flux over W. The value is 6.53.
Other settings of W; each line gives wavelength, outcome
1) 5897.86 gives 4.964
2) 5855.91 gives 6.685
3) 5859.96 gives 7.094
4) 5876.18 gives 6.907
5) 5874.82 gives 6.231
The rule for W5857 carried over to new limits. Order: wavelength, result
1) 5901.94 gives 6.23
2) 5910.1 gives 5.81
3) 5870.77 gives 6.328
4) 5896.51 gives 8.127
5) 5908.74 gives 5.277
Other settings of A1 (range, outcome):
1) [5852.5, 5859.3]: 6.977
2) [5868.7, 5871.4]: 6.328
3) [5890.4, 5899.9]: 8.127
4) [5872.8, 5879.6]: 6.907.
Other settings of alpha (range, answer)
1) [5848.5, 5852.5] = 7.128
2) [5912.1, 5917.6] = 6.308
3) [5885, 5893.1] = 7.961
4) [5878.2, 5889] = 7.448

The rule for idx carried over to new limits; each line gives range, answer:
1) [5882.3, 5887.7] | 6.3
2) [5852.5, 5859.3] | 6.37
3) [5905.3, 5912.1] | 5.91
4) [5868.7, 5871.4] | 5.87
